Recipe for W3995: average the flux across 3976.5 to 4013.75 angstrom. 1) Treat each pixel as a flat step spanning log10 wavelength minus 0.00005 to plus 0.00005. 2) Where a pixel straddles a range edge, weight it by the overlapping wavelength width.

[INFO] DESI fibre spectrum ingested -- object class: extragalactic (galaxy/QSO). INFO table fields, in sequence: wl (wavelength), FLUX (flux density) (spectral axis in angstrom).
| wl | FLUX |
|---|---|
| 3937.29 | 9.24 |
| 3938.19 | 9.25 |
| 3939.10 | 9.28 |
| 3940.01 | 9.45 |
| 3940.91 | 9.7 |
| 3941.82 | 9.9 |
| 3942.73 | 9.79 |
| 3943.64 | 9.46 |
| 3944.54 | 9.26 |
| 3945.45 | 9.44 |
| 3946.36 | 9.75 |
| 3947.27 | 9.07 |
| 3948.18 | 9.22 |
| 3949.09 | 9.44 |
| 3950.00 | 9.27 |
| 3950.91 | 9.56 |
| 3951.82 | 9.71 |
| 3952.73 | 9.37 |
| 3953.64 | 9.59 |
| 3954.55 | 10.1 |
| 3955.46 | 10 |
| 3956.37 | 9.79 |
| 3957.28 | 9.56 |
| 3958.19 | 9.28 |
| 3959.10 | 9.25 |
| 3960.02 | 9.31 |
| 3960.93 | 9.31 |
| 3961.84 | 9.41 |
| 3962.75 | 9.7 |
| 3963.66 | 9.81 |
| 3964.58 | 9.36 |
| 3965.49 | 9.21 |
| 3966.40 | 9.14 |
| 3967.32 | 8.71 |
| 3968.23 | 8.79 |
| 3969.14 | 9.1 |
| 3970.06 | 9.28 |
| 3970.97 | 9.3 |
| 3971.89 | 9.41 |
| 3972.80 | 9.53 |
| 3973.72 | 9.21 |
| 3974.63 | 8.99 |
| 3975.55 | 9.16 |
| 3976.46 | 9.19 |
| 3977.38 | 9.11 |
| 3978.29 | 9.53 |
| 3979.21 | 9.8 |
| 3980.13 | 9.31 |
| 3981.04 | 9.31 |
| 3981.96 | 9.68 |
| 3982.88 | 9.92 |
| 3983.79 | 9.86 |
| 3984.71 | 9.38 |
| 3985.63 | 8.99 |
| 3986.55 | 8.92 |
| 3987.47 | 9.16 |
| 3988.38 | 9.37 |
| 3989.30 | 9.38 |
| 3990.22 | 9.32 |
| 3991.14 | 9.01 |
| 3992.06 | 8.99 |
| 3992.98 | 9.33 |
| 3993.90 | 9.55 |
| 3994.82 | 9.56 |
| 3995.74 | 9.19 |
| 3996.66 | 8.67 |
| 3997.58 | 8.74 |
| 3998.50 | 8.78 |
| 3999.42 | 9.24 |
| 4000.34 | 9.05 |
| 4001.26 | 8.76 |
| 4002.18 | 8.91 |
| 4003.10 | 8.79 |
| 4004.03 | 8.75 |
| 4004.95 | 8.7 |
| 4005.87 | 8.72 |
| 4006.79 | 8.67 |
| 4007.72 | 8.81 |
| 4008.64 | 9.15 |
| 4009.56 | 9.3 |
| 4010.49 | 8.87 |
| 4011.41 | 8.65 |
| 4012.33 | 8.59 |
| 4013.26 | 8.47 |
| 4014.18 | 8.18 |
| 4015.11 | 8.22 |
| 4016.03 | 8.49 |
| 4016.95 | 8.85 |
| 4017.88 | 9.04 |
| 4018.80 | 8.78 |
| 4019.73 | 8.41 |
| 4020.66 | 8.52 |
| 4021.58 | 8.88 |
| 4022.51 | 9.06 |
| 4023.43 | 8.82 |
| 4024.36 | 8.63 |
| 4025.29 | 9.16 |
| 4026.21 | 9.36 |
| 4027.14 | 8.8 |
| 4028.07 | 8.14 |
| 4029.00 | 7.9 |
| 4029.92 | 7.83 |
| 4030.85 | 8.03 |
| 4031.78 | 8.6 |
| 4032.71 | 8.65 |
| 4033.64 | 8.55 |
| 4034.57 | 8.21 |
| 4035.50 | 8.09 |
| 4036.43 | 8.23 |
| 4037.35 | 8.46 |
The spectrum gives 9.11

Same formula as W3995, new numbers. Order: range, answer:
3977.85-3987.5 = 9.45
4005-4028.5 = 8.74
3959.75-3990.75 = 9.32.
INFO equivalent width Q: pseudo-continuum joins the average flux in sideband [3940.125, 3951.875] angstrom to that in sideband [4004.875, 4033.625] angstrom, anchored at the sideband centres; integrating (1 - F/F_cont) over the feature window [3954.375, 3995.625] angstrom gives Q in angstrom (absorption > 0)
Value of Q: -0.9 angstrom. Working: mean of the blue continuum 9.5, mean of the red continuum 8.65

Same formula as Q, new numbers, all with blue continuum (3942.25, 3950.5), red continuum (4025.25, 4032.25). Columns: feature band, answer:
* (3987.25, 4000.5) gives -0.46 angstrom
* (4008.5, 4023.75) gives -0.22 angstrom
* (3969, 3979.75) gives -0.27 angstrom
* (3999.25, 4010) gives -0.21 angstrom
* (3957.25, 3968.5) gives -0.10 angstrom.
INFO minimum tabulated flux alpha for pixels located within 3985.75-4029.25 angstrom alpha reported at 7.9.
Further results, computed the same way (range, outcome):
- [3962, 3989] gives 8.71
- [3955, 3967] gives 9.14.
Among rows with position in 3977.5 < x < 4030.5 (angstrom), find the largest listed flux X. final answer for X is 9.92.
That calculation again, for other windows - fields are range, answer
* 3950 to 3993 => 10.1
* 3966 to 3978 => 9.53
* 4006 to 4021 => 9.3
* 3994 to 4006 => 9.56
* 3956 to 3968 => 9.81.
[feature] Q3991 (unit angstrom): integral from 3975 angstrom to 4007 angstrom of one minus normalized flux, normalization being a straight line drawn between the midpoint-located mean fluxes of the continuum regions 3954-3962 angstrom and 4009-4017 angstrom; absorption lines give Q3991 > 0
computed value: -0.59 angstrom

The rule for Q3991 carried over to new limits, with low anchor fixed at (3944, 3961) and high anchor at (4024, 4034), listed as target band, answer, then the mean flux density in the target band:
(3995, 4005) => 0.0 angstrom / 8.9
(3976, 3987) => -0.4 angstrom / 9.42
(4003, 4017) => 0.1 angstrom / 8.69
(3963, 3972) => 0.1 angstrom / 9.21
